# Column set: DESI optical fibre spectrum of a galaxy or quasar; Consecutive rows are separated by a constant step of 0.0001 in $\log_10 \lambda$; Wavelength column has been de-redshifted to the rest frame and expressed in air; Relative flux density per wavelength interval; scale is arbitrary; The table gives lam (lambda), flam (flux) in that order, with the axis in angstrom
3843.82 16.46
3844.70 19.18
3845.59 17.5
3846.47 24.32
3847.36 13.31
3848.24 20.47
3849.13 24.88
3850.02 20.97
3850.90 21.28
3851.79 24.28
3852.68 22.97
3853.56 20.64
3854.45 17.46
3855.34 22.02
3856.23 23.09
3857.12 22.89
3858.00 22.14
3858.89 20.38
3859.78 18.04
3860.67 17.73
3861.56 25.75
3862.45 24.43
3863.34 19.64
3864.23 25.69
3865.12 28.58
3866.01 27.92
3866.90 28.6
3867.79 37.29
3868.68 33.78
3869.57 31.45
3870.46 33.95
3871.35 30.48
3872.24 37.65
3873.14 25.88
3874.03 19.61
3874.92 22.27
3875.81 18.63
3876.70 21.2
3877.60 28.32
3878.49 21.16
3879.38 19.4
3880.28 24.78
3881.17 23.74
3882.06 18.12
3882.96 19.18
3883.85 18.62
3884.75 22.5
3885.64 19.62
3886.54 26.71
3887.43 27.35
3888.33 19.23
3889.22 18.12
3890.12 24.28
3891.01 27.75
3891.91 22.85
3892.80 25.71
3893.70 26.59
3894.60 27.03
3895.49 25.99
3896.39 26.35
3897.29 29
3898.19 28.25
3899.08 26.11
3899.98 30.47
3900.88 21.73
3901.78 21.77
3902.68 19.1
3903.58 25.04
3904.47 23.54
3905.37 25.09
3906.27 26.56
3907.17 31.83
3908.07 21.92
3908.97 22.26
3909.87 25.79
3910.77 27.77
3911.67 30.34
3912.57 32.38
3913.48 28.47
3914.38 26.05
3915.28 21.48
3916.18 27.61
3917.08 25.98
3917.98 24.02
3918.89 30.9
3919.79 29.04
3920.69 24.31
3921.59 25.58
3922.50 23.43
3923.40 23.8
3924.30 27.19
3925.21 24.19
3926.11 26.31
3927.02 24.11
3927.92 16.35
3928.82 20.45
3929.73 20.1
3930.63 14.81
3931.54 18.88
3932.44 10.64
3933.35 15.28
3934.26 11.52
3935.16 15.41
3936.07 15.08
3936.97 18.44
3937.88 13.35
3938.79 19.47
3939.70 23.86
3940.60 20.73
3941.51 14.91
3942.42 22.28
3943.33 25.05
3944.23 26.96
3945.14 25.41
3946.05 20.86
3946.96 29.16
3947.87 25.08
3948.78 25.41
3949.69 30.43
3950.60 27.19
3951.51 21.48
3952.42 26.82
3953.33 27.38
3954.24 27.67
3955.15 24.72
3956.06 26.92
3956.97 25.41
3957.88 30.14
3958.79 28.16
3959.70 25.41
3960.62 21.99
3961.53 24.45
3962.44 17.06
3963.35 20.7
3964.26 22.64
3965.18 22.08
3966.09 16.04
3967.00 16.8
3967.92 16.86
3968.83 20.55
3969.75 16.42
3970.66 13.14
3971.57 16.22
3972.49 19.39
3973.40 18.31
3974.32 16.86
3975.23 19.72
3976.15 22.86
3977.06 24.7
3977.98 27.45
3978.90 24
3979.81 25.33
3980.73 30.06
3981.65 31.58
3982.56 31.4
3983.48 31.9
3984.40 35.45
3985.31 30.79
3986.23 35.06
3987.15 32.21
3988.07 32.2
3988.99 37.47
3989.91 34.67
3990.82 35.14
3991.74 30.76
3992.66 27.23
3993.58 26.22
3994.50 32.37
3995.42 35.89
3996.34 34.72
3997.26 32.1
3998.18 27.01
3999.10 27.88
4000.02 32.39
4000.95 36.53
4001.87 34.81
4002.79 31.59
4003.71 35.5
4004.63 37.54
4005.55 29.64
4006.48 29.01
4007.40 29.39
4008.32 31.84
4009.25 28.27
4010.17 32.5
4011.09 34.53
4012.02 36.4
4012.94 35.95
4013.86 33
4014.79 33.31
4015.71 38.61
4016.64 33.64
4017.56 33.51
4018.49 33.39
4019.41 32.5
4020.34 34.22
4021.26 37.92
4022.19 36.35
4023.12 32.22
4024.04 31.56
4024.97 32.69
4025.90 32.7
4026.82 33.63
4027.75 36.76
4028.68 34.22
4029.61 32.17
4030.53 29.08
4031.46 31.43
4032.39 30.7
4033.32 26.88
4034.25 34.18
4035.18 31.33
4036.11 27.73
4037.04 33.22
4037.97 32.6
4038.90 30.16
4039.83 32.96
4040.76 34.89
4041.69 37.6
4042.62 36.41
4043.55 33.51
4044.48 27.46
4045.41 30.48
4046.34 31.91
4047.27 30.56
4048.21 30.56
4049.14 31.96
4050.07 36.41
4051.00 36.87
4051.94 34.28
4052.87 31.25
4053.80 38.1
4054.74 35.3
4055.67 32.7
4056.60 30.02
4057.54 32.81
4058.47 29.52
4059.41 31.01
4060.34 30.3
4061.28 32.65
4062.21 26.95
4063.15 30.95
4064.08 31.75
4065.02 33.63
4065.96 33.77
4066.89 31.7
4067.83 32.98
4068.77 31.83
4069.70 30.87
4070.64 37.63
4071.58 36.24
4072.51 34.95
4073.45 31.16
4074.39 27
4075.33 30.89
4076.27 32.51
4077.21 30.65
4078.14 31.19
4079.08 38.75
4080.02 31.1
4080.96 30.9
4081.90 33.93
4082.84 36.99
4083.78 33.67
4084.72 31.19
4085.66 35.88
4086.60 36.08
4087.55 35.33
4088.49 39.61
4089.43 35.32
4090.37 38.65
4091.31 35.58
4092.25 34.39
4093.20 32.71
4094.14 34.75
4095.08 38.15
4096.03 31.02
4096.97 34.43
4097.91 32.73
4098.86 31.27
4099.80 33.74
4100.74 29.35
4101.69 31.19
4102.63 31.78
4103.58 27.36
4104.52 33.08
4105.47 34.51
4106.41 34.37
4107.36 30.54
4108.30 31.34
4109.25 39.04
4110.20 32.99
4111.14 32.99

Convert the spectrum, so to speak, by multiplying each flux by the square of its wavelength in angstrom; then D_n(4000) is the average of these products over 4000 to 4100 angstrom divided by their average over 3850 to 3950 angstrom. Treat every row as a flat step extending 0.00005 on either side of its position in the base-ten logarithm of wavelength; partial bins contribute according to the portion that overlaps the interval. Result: 1.5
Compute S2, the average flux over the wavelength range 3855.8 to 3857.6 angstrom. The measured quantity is 23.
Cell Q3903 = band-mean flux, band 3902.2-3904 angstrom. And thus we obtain 22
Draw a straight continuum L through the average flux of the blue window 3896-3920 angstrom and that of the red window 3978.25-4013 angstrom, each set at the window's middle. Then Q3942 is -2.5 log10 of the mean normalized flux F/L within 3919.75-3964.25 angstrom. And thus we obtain 0.26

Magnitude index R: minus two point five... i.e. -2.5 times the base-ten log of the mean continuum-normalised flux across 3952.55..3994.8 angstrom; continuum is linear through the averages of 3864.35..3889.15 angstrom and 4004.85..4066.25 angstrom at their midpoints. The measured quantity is 0.17 mag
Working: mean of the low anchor 25.3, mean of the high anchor 32.6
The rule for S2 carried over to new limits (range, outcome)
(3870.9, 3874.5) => 28.4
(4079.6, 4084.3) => 33.3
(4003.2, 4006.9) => 32.9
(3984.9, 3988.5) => 32.5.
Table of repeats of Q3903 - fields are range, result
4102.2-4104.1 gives 29.6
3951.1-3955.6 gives 25.7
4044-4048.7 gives 30.2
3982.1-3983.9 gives 31.7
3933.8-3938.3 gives 14.8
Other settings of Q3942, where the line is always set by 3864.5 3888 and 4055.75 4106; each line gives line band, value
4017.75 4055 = -0.054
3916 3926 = 0.050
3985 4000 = -0.078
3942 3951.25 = 0.098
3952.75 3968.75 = 0.229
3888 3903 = 0.063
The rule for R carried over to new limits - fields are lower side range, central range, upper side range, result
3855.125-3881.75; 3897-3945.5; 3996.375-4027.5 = 0.209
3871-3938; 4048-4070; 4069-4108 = -0.021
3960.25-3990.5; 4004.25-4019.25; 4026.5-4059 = -0.150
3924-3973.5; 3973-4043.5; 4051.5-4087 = -0.177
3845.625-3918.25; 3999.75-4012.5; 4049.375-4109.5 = -0.100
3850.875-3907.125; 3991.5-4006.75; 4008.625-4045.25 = -0.015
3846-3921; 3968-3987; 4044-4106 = 0.173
